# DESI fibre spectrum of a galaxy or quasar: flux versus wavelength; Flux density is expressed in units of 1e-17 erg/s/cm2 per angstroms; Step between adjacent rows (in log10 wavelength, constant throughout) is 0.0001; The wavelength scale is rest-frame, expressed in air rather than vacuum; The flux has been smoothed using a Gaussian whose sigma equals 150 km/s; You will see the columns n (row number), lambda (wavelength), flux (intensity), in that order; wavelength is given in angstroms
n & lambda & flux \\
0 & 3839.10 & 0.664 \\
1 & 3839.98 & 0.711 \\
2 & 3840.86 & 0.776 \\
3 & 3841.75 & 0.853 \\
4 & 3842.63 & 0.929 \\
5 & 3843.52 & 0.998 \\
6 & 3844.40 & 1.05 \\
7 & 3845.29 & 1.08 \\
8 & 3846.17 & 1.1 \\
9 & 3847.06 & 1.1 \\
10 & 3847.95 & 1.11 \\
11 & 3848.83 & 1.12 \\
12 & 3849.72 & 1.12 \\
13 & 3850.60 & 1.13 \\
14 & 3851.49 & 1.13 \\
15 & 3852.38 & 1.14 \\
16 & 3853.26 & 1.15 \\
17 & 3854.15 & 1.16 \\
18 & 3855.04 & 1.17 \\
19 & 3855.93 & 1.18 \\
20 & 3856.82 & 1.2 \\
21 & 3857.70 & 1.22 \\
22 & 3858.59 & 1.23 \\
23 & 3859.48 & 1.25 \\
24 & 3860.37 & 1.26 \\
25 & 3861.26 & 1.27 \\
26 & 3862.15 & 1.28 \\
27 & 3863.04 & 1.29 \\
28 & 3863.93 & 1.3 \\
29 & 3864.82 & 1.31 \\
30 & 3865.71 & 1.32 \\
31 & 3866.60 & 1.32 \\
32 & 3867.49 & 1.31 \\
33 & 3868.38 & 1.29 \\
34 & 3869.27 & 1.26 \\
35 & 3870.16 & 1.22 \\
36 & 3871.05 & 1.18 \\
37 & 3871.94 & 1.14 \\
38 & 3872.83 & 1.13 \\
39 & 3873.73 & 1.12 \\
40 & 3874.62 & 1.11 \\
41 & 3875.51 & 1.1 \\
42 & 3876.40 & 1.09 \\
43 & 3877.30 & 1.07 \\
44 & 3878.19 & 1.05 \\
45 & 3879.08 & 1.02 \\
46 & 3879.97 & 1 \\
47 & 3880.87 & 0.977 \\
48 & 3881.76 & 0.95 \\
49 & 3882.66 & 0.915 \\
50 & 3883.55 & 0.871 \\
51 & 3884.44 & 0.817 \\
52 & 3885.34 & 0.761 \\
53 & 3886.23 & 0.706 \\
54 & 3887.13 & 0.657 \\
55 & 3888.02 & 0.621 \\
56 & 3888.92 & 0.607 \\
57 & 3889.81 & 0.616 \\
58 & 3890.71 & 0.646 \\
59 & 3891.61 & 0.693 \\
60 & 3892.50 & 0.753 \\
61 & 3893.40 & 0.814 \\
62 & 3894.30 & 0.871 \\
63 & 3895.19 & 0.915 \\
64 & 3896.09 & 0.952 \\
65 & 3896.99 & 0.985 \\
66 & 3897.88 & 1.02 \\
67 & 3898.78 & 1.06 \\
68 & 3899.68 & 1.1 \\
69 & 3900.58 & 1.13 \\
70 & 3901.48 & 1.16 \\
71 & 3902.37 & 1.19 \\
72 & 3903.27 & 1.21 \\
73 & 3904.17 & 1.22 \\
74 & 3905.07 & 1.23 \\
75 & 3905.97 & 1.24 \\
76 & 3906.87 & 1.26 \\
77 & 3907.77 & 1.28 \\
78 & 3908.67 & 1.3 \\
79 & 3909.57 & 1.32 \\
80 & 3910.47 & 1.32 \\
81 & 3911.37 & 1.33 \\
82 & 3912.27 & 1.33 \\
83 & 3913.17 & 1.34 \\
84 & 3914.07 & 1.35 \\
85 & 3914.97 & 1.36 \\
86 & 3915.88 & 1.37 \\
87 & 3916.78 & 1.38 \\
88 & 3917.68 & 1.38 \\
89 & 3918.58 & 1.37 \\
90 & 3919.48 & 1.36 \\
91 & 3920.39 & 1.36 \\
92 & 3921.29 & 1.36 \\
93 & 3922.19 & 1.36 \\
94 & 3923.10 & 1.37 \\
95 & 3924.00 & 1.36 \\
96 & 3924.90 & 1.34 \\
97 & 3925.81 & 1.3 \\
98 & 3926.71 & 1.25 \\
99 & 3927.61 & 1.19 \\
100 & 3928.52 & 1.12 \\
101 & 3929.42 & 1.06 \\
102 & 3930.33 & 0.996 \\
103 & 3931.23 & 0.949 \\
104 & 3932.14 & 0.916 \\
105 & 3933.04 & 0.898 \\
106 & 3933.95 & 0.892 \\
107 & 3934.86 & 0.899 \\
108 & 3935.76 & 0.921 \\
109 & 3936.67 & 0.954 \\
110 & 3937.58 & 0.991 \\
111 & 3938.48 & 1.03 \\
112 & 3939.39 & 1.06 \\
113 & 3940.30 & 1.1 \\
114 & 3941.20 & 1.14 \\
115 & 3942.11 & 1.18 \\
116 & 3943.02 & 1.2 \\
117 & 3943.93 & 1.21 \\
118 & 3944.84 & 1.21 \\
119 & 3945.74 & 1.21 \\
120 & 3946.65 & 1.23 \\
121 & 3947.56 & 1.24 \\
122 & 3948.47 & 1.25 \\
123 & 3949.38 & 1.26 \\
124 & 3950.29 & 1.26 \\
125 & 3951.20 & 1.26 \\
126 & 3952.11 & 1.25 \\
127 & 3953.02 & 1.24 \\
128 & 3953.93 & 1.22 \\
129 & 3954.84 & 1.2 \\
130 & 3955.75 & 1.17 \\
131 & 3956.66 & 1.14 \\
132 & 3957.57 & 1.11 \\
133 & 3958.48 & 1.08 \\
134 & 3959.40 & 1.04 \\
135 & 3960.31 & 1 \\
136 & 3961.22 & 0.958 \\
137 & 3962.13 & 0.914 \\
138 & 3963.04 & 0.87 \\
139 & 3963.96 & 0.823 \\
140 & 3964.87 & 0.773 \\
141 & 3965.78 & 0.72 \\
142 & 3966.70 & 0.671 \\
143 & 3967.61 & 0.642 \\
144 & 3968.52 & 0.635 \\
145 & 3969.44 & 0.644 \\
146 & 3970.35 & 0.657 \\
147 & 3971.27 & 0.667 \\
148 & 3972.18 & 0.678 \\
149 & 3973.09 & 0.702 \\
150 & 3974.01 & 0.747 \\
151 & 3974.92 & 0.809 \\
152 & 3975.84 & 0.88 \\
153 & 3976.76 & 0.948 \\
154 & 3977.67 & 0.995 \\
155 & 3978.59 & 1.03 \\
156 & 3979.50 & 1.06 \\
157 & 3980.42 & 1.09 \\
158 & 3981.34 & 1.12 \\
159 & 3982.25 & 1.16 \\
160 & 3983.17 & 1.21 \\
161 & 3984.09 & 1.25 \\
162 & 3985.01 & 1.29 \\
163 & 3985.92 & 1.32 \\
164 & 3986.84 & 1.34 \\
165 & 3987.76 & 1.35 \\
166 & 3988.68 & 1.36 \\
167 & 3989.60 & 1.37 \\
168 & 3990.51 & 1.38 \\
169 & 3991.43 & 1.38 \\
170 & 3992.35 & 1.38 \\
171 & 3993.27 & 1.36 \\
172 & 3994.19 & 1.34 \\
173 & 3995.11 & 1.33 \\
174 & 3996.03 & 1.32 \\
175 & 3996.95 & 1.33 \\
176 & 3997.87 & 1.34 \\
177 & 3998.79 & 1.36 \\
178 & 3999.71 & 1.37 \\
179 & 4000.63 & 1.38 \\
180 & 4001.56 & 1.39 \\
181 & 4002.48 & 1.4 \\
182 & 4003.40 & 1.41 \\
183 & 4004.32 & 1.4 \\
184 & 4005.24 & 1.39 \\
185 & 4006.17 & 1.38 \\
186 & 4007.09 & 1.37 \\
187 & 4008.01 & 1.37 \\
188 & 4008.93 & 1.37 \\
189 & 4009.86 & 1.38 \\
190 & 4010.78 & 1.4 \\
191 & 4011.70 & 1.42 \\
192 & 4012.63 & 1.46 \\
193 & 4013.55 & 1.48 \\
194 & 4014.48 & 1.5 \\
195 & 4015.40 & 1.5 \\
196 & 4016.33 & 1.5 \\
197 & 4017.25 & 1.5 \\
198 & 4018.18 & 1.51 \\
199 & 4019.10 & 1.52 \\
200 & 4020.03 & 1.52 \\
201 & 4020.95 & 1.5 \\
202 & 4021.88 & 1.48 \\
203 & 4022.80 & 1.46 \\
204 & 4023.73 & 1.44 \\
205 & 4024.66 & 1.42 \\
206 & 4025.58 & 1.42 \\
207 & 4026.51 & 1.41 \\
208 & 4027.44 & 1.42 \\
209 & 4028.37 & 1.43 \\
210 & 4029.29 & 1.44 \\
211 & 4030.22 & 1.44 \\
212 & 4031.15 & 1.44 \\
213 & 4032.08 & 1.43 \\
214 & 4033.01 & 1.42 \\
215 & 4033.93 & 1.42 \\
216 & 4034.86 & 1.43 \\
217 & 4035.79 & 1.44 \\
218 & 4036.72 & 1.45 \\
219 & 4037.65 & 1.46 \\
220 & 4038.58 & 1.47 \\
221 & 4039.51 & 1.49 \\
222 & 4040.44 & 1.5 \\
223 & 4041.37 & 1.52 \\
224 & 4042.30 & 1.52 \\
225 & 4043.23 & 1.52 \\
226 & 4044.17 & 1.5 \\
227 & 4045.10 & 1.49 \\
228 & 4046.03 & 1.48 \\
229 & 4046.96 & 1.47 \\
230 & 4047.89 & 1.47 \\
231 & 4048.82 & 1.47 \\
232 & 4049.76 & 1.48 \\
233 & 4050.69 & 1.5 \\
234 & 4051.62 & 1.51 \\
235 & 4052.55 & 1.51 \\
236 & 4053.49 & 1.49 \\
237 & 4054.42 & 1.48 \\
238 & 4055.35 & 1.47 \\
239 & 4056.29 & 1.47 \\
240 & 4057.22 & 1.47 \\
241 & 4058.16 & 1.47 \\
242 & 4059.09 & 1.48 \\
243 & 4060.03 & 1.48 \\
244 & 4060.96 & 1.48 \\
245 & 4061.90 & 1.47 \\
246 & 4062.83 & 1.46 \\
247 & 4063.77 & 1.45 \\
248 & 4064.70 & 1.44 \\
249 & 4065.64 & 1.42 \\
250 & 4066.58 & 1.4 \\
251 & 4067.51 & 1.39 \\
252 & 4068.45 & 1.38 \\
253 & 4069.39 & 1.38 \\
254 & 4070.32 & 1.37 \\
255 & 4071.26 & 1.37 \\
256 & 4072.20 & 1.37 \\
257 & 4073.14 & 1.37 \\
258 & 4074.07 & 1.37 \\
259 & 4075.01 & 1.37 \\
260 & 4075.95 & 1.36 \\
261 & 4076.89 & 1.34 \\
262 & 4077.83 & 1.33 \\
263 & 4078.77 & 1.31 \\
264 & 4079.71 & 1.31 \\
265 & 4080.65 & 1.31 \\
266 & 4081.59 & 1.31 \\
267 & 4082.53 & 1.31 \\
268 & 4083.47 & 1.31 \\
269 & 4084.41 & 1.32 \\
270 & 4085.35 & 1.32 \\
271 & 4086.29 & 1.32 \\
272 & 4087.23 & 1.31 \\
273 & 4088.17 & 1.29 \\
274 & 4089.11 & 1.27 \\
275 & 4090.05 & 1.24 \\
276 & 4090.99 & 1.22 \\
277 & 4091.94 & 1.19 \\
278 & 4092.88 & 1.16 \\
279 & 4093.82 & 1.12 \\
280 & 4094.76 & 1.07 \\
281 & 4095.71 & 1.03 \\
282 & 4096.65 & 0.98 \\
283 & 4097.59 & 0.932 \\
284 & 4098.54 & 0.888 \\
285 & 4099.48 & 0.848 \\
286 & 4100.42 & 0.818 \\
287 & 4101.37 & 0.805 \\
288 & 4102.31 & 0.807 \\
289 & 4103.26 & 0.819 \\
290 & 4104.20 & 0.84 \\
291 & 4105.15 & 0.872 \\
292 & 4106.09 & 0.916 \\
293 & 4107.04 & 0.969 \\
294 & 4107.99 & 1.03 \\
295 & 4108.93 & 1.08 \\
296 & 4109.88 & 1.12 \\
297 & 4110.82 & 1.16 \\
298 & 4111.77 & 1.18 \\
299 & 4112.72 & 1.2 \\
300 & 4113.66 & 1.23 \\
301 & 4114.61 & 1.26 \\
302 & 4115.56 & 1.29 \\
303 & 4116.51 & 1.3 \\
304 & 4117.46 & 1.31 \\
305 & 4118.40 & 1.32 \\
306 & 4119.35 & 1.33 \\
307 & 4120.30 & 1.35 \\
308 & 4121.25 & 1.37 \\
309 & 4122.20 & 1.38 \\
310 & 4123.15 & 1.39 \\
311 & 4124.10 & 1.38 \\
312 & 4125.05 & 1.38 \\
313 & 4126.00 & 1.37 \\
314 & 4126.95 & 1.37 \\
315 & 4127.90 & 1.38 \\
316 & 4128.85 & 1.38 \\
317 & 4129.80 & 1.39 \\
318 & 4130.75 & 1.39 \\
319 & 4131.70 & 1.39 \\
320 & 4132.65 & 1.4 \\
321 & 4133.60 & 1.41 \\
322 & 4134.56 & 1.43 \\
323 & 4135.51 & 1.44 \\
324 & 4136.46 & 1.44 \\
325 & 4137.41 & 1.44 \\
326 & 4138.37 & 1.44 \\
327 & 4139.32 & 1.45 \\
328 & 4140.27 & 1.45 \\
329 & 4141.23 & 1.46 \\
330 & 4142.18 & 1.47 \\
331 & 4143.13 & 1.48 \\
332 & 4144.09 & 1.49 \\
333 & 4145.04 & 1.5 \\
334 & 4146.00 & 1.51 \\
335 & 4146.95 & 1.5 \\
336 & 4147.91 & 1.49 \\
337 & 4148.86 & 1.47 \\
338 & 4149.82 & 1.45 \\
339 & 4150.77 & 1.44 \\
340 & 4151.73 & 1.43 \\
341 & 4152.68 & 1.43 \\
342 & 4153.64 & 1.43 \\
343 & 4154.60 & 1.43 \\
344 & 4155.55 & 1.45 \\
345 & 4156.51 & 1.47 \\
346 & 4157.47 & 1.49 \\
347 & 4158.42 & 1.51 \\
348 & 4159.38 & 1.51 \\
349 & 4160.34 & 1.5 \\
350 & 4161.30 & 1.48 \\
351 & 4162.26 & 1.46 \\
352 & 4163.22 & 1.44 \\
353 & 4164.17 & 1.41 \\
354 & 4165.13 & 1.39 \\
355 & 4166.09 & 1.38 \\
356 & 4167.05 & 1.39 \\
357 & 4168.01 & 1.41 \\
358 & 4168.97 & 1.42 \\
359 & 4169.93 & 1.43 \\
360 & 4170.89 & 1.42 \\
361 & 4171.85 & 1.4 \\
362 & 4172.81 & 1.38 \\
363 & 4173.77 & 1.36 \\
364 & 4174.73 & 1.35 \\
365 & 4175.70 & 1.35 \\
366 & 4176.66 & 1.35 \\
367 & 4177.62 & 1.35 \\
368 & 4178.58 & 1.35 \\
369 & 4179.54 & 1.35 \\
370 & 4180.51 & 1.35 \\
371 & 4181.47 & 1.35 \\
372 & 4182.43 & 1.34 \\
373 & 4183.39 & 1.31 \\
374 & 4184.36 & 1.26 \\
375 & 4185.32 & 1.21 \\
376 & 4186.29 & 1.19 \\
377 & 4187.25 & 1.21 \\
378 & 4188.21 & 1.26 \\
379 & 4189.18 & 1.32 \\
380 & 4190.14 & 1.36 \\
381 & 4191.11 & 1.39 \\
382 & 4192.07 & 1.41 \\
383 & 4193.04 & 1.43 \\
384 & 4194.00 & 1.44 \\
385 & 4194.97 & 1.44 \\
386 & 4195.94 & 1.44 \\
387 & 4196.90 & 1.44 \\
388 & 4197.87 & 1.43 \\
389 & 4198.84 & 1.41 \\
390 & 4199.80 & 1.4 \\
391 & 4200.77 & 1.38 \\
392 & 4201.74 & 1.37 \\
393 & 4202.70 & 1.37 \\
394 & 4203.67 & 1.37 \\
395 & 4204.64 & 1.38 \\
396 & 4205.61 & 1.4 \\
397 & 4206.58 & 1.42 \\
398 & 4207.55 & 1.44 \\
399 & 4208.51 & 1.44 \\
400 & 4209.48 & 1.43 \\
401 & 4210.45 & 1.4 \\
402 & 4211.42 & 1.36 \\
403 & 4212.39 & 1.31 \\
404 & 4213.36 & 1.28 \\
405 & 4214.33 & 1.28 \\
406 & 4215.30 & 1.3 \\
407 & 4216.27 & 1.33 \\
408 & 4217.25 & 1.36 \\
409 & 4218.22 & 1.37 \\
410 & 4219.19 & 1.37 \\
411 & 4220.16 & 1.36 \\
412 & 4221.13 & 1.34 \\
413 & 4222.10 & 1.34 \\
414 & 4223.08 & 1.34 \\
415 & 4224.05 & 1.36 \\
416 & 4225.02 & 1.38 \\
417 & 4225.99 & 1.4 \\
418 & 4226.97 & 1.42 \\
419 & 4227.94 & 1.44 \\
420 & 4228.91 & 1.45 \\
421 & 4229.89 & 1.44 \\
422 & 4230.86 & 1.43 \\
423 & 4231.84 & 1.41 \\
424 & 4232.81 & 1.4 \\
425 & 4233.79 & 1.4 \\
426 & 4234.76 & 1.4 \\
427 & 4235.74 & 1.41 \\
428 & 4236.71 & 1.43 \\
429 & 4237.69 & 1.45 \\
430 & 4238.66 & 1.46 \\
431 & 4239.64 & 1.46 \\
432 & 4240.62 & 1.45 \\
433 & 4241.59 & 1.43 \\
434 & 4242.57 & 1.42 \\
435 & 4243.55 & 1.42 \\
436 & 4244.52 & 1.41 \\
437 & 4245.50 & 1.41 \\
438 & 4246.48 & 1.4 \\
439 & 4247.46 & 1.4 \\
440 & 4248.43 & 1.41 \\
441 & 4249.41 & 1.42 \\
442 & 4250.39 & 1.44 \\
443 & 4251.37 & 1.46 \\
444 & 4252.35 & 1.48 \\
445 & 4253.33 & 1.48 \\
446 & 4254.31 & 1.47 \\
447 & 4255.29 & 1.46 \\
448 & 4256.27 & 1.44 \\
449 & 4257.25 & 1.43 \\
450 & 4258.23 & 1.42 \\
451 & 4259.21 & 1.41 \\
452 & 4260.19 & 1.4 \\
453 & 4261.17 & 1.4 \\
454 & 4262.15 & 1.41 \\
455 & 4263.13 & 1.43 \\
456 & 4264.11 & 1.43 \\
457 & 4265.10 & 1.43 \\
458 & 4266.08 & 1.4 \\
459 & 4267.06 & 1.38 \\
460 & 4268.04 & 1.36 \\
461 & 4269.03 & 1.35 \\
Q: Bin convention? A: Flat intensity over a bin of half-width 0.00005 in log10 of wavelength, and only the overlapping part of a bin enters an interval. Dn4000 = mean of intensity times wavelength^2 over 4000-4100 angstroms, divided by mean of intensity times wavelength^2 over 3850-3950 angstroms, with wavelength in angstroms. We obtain 1.3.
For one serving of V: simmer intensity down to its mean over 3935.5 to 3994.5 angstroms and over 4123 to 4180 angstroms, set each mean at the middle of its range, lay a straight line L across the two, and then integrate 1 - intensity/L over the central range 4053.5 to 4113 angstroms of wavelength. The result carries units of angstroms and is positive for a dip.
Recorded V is 2.5 angstroms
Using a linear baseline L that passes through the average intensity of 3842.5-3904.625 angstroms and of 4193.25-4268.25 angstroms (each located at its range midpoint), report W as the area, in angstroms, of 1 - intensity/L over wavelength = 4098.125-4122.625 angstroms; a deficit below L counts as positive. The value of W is 3.69 angstroms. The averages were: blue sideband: 1.06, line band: 1.1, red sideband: 1.41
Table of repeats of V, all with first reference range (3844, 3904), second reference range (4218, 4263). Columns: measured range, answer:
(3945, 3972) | 3.3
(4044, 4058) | -2.8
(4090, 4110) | 4.7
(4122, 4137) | -1.0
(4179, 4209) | 0.1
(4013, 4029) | -3.6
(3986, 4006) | -3.1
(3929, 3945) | 1.3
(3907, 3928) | -4.4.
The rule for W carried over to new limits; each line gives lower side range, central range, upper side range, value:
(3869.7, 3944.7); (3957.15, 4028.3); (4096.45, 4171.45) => -1.9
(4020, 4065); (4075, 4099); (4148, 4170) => 3.8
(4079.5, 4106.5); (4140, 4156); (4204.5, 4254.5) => -3.2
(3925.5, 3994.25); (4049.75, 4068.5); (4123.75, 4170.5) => -3.0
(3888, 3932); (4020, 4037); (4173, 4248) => -2.8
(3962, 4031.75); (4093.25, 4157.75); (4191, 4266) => 2.7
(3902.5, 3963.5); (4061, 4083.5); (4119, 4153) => -0.4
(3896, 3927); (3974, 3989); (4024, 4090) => 2.4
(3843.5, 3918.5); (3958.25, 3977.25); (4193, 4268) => 6.2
